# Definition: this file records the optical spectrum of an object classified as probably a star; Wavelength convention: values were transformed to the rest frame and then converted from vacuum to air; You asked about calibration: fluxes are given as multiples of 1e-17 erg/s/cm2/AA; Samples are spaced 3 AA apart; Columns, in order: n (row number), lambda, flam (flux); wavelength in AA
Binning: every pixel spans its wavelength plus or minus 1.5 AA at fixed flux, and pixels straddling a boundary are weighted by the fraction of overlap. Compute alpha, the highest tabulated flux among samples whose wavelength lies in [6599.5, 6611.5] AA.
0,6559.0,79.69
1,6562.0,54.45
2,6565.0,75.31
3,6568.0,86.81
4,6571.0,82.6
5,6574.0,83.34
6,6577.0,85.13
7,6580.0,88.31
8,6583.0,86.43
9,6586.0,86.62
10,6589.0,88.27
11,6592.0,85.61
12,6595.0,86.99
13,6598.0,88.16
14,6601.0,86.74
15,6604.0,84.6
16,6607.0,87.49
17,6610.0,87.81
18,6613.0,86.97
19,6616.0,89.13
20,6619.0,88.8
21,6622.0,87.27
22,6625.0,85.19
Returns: 87.81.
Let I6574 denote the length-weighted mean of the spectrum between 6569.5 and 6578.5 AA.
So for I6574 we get 83.7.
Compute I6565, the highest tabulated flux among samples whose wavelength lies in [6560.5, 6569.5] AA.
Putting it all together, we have 86.81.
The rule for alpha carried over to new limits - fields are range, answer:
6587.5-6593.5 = 88.27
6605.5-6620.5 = 89.13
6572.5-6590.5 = 88.31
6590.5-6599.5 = 88.16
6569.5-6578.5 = 85.13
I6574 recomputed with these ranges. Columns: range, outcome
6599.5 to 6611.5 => 86.7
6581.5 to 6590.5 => 87.1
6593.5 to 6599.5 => 87.6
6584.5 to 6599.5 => 87.1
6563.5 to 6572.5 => 81.6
